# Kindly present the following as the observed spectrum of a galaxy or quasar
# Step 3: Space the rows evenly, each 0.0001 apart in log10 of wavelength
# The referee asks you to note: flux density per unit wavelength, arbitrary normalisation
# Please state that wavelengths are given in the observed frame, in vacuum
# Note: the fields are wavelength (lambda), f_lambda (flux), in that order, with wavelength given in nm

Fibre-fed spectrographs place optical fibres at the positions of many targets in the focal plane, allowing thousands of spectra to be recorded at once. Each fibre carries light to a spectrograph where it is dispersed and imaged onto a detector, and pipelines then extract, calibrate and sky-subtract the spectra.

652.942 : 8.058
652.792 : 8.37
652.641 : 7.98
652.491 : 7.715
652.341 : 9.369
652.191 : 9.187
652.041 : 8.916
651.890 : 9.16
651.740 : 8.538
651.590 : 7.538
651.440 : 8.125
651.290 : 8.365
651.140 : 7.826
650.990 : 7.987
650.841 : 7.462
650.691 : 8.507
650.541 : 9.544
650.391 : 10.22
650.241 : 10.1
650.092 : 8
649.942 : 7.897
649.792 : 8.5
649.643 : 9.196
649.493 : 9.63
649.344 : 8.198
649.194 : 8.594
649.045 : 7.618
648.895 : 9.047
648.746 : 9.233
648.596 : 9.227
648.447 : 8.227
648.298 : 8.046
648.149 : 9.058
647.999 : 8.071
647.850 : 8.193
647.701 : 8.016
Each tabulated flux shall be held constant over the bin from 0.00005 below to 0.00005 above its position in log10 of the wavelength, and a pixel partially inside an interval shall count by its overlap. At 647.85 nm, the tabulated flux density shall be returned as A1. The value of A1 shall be 8.193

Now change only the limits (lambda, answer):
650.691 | 8.507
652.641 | 7.98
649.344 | 8.198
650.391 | 10.22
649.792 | 8.5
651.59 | 7.538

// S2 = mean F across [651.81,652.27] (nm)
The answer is 9.08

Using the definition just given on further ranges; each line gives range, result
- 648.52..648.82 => 9.21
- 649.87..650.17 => 7.99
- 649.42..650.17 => 8.65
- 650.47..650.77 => 8.99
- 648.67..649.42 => 8.54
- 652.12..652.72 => 8.56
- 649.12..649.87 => 8.82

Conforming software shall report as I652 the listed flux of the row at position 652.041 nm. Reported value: 8.916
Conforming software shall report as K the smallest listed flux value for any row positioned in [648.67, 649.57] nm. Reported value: 7.618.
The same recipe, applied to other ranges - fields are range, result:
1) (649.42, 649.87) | 8.5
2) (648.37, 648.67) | 8.227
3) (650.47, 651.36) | 7.462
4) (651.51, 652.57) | 7.538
